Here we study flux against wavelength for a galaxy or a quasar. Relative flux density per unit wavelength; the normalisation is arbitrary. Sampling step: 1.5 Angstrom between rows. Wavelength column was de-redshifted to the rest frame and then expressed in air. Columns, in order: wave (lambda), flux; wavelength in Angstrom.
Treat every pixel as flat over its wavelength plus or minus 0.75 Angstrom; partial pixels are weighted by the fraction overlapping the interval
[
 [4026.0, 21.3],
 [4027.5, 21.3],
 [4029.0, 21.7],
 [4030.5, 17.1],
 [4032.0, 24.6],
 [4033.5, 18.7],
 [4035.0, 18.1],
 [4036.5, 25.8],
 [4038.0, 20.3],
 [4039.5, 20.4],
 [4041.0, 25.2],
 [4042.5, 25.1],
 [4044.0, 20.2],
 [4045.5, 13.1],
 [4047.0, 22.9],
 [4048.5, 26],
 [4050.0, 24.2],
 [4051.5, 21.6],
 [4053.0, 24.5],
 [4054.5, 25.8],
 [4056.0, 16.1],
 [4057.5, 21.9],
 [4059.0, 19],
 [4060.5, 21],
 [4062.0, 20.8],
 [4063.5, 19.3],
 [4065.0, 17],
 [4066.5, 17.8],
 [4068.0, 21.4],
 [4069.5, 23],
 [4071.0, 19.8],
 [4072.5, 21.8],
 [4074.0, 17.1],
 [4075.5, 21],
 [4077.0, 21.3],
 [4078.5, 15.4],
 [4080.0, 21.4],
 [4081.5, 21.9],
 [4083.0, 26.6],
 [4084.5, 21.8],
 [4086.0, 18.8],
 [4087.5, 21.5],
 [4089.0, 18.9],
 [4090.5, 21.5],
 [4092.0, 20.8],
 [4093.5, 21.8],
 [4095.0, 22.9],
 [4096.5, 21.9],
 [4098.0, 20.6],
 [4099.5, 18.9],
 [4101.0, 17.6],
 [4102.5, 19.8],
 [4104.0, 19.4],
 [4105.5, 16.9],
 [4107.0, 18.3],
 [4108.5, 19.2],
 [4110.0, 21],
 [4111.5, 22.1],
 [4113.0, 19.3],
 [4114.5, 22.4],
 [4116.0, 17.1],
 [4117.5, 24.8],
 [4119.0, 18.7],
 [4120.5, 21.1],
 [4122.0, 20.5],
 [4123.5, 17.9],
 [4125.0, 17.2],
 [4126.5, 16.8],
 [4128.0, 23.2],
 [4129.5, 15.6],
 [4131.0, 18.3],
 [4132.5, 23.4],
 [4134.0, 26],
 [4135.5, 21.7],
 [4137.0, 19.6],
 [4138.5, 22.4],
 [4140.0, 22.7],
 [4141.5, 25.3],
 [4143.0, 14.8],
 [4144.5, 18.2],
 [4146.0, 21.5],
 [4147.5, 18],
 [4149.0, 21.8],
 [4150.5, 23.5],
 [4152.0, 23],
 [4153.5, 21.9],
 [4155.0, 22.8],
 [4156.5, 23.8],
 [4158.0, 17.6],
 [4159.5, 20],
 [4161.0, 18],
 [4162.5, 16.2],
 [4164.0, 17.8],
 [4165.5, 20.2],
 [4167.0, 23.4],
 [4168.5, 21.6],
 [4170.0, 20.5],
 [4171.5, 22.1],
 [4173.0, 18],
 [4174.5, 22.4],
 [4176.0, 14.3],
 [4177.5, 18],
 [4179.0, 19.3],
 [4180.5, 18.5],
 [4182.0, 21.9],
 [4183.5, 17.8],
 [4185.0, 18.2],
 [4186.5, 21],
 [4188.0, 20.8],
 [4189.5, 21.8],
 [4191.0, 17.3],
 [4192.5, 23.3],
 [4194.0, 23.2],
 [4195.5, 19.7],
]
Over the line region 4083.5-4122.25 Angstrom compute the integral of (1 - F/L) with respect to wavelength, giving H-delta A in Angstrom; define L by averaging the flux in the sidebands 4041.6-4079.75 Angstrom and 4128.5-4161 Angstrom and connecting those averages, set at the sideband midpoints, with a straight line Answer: 0.97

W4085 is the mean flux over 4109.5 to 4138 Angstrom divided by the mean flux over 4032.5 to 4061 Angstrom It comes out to 0.94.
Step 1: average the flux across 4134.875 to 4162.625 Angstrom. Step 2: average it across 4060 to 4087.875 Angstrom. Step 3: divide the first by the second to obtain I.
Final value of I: 1.02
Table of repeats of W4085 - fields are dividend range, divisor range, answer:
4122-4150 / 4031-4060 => 0.93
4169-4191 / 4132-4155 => 0.91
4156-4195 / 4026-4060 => 0.92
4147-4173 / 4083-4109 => 1.02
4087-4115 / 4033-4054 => 0.92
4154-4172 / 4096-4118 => 1.02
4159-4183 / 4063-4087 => 0.96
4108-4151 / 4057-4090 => 1.00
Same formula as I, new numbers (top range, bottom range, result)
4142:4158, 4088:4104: 1.02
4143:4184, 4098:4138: 1.00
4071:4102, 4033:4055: 0.93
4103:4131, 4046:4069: 0.92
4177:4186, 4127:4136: 0.90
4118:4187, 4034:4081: 0.96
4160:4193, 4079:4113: 0.96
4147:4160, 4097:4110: 1.13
